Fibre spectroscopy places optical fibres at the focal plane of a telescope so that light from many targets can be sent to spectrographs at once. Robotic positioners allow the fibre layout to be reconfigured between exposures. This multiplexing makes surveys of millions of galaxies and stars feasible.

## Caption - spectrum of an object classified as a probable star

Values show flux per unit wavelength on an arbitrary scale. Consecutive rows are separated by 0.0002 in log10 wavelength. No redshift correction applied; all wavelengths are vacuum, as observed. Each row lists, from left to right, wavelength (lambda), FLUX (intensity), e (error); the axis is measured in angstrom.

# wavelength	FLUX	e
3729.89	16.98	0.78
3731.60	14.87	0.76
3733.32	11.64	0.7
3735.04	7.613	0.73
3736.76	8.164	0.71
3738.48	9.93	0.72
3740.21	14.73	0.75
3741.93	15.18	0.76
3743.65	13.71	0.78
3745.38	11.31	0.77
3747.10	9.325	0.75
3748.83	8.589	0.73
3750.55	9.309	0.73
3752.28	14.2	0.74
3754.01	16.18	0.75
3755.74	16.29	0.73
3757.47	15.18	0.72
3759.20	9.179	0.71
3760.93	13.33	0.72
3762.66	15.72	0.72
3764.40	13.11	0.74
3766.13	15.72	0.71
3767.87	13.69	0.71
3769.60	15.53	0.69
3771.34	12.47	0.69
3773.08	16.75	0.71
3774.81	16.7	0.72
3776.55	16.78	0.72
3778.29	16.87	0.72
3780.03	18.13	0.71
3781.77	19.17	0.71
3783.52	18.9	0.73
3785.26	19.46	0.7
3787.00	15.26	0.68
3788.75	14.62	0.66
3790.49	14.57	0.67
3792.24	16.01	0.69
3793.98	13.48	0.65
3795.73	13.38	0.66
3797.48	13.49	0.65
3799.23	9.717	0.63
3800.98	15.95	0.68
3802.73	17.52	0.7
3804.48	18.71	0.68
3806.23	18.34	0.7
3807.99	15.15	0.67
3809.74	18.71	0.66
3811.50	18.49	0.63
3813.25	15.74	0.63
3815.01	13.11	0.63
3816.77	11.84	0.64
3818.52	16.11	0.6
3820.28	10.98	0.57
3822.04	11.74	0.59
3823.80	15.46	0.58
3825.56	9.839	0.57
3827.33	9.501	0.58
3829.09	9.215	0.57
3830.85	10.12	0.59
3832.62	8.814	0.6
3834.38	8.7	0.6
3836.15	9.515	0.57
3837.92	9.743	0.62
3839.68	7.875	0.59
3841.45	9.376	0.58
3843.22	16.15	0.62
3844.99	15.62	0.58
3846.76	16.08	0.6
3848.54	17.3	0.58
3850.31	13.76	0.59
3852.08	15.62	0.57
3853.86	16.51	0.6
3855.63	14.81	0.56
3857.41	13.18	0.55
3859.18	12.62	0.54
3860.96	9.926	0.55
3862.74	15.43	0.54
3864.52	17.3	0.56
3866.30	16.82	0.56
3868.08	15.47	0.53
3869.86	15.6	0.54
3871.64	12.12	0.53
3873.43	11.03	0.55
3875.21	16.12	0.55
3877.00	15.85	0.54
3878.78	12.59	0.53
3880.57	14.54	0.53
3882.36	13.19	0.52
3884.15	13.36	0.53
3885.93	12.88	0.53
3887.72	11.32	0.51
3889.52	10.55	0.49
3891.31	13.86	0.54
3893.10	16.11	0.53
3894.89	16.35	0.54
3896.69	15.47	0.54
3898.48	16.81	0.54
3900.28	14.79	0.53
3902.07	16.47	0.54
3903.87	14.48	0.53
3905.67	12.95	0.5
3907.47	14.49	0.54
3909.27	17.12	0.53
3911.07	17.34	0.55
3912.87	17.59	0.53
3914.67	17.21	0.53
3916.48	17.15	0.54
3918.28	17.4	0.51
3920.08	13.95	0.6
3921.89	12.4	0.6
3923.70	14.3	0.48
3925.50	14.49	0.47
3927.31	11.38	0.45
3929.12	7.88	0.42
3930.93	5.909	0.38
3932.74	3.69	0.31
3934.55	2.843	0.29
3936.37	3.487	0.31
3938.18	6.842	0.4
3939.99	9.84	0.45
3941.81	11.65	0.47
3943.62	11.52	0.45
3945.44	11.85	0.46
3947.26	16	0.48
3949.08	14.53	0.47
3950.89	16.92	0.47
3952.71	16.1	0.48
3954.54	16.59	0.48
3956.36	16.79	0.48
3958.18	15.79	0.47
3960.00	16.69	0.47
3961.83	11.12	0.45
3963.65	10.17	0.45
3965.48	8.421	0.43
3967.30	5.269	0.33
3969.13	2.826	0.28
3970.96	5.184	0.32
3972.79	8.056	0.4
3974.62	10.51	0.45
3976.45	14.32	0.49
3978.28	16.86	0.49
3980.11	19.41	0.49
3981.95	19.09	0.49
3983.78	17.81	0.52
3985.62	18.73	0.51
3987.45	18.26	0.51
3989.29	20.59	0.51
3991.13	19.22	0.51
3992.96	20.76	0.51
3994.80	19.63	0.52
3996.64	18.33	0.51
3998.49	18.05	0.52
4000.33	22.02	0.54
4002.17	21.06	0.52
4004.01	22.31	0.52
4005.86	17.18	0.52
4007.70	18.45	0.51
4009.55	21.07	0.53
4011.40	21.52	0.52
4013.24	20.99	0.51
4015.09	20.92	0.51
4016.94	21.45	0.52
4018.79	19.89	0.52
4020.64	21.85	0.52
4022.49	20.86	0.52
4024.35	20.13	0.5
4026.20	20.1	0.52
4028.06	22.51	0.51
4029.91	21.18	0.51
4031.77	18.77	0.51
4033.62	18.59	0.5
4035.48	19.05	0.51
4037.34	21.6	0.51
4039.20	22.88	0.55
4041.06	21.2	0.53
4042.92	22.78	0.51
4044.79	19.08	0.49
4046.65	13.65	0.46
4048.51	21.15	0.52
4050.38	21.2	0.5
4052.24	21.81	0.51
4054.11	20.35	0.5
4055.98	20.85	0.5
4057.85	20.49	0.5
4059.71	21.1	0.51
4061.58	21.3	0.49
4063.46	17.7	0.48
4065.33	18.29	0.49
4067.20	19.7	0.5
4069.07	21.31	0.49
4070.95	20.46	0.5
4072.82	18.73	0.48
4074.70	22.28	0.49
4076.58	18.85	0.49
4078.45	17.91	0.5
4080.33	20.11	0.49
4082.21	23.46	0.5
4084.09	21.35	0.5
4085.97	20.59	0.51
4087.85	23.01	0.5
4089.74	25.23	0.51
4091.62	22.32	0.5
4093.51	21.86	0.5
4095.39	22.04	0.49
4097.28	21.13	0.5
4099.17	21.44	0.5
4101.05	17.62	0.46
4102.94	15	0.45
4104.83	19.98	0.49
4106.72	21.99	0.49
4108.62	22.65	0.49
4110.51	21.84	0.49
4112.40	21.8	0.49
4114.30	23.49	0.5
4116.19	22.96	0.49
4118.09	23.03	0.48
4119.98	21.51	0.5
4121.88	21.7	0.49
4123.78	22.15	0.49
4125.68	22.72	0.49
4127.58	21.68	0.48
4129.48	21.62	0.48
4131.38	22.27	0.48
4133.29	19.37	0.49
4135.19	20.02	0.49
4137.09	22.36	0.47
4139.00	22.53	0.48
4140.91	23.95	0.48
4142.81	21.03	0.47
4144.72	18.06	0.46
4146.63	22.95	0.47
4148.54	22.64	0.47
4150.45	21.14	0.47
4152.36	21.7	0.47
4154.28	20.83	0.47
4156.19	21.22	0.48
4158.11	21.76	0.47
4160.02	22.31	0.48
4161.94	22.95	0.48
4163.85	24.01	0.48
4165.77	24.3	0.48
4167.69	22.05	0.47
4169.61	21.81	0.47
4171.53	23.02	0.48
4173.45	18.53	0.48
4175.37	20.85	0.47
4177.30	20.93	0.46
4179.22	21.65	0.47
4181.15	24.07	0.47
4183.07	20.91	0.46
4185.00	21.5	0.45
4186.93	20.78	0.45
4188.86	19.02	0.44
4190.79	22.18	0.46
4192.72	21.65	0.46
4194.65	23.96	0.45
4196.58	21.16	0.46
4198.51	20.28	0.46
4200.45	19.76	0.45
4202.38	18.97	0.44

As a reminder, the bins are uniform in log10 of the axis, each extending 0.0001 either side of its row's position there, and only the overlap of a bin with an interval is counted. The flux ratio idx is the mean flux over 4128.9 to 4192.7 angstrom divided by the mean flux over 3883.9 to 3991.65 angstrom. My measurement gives 1.62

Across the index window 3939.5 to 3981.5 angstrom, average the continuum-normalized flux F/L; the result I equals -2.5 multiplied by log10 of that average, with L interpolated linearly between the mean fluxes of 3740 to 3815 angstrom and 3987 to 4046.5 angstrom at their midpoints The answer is 0.45 mag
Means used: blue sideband 15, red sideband 20.3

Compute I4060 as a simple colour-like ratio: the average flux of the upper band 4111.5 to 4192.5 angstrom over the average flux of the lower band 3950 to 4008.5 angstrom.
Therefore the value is 1.4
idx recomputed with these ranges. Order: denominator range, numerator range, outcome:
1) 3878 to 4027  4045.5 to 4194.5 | 1.42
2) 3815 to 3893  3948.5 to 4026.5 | 1.30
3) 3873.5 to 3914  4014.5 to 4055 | 1.40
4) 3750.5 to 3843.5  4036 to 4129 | 1.49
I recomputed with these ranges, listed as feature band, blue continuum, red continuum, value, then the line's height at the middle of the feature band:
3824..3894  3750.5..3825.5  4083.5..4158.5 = 0.26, 16.5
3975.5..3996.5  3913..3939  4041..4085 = -0.24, 14.9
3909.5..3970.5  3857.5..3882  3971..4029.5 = 0.36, 16.7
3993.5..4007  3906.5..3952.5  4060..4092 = -0.20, 16.4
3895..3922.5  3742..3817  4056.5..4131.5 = 0.11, 17.5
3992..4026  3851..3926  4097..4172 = -0.13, 18.1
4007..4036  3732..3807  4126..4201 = -0.08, 19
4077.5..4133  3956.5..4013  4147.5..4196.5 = -0.09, 19.8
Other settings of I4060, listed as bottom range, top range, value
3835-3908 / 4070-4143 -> 1.53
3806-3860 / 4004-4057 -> 1.55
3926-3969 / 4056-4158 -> 1.96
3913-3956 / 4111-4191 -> 1.80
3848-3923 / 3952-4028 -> 1.15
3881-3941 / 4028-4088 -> 1.58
